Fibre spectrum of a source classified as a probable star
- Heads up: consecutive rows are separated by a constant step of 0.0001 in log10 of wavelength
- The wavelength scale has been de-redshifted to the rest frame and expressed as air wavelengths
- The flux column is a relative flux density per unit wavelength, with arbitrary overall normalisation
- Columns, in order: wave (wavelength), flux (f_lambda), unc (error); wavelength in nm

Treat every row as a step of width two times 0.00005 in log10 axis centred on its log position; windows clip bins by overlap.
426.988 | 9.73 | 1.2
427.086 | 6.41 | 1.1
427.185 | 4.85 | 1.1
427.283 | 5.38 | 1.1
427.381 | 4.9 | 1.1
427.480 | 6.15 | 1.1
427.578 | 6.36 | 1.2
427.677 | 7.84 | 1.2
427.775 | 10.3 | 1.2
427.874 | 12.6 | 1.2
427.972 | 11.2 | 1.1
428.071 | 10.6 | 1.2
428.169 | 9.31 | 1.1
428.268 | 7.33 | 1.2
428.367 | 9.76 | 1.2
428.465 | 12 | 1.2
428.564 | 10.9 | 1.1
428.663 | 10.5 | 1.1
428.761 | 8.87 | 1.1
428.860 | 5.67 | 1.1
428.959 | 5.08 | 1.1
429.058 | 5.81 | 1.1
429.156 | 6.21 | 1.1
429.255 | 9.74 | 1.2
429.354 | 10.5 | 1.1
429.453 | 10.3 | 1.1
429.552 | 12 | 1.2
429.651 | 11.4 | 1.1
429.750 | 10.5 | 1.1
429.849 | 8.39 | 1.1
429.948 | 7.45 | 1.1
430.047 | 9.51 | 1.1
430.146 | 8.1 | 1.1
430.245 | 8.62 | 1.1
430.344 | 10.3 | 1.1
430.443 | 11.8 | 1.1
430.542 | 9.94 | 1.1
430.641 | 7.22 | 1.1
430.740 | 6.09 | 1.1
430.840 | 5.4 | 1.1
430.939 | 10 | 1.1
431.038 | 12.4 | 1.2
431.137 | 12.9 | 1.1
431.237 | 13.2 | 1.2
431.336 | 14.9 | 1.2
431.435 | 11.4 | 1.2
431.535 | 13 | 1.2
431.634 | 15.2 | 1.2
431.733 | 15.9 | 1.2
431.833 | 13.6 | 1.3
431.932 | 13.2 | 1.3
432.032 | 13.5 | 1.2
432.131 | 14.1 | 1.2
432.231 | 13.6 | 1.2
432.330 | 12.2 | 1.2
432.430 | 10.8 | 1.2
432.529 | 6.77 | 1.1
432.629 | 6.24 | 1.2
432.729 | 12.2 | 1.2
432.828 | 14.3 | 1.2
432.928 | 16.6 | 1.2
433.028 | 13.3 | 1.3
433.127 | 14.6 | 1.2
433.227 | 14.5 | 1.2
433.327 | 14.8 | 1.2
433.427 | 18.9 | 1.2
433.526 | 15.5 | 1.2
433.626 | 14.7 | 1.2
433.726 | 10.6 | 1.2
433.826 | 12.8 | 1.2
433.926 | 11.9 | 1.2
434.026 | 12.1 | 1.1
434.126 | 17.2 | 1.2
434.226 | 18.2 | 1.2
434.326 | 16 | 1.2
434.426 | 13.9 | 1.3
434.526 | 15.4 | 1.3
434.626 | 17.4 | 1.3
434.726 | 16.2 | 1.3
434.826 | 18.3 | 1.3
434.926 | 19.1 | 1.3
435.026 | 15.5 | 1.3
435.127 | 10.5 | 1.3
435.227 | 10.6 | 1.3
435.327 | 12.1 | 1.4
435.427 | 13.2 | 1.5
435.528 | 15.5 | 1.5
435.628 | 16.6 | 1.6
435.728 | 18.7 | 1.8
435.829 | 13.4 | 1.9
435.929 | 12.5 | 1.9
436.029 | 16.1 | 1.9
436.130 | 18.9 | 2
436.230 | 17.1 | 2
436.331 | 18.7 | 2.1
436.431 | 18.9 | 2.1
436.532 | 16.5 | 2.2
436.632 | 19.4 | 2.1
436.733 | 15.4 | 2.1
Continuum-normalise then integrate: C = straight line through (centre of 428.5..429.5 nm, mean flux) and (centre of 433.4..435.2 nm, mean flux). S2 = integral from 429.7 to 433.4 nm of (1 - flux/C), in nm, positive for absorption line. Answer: 0.03 nm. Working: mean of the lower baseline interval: 8.4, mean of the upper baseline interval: 15.1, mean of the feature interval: 11.6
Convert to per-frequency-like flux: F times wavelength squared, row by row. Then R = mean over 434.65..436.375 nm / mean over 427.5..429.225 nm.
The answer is 1.82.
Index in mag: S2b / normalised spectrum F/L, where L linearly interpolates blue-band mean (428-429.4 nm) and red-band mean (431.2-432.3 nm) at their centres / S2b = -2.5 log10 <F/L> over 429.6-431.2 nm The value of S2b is 0.220 mag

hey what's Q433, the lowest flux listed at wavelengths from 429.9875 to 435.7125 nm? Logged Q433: 5.4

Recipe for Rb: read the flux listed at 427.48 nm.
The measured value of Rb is 6.15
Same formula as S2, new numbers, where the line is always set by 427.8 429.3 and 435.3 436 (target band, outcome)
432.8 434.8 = -0.27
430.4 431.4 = 0.05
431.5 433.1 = -0.11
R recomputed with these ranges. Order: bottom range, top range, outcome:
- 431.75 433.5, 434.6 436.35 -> 1.19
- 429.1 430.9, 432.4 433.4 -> 1.41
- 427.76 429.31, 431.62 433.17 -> 1.44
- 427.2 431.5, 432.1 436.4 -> 1.60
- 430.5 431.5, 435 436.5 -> 1.50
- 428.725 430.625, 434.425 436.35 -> 1.78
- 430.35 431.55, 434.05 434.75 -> 1.55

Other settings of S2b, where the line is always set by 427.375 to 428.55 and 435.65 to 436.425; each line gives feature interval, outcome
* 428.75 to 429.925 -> 0.21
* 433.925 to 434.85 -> -0.05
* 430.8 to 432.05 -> -0.02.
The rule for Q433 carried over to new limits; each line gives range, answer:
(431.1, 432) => 11.4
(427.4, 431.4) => 5.08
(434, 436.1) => 10.5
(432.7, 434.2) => 10.6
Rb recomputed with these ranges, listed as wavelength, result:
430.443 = 11.8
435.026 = 15.5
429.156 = 6.21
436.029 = 16.1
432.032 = 13.5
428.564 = 10.9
